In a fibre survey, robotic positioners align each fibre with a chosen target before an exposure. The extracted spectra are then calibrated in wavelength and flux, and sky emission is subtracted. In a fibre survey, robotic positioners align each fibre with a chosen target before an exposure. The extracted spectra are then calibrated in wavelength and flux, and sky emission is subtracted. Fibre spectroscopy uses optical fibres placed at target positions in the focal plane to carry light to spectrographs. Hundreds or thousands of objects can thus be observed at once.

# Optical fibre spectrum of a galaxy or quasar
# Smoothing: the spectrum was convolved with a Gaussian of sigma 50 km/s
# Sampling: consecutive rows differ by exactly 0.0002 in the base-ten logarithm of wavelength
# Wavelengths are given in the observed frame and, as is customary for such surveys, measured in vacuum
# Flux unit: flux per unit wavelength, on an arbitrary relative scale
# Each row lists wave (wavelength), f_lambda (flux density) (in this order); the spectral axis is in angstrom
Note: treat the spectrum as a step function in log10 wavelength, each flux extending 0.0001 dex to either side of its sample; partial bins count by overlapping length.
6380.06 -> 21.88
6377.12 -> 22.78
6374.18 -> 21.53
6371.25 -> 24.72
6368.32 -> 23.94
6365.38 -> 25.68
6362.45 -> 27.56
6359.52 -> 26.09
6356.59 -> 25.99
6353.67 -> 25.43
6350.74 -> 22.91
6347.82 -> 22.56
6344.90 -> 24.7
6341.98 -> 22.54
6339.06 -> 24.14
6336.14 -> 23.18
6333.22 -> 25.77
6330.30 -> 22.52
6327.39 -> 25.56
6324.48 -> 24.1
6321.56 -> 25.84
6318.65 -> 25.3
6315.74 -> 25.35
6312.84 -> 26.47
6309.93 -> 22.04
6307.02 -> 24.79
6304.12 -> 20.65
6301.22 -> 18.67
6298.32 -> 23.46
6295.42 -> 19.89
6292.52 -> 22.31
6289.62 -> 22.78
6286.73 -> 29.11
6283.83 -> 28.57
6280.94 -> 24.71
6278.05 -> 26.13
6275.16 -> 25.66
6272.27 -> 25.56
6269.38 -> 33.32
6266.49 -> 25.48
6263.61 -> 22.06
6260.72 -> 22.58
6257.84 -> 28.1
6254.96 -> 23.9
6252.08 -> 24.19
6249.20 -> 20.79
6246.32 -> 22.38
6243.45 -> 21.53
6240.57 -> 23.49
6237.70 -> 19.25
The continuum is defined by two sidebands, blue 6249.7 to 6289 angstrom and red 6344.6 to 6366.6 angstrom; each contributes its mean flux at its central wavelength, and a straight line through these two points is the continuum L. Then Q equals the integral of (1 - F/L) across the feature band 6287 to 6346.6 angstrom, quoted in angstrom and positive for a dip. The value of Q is 4.4 angstrom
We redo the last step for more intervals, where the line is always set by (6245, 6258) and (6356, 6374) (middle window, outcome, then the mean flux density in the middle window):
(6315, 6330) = -0.2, 25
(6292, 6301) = 1.0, 21.4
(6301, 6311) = 1.0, 21.9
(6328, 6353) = 1.3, 23.7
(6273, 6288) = -1.8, 26.7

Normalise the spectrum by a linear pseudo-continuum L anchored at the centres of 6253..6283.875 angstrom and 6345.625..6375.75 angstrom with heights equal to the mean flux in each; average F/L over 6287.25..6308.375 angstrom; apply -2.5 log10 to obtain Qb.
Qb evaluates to 0.15 mag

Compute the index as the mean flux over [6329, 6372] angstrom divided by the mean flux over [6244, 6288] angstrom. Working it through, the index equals 0.96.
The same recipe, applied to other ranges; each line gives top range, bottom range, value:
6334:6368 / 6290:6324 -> 1.06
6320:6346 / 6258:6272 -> 0.93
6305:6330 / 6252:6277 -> 0.96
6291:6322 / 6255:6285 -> 0.88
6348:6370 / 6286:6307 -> 1.13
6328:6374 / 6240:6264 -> 1.05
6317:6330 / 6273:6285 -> 0.95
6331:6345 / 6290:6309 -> 1.10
